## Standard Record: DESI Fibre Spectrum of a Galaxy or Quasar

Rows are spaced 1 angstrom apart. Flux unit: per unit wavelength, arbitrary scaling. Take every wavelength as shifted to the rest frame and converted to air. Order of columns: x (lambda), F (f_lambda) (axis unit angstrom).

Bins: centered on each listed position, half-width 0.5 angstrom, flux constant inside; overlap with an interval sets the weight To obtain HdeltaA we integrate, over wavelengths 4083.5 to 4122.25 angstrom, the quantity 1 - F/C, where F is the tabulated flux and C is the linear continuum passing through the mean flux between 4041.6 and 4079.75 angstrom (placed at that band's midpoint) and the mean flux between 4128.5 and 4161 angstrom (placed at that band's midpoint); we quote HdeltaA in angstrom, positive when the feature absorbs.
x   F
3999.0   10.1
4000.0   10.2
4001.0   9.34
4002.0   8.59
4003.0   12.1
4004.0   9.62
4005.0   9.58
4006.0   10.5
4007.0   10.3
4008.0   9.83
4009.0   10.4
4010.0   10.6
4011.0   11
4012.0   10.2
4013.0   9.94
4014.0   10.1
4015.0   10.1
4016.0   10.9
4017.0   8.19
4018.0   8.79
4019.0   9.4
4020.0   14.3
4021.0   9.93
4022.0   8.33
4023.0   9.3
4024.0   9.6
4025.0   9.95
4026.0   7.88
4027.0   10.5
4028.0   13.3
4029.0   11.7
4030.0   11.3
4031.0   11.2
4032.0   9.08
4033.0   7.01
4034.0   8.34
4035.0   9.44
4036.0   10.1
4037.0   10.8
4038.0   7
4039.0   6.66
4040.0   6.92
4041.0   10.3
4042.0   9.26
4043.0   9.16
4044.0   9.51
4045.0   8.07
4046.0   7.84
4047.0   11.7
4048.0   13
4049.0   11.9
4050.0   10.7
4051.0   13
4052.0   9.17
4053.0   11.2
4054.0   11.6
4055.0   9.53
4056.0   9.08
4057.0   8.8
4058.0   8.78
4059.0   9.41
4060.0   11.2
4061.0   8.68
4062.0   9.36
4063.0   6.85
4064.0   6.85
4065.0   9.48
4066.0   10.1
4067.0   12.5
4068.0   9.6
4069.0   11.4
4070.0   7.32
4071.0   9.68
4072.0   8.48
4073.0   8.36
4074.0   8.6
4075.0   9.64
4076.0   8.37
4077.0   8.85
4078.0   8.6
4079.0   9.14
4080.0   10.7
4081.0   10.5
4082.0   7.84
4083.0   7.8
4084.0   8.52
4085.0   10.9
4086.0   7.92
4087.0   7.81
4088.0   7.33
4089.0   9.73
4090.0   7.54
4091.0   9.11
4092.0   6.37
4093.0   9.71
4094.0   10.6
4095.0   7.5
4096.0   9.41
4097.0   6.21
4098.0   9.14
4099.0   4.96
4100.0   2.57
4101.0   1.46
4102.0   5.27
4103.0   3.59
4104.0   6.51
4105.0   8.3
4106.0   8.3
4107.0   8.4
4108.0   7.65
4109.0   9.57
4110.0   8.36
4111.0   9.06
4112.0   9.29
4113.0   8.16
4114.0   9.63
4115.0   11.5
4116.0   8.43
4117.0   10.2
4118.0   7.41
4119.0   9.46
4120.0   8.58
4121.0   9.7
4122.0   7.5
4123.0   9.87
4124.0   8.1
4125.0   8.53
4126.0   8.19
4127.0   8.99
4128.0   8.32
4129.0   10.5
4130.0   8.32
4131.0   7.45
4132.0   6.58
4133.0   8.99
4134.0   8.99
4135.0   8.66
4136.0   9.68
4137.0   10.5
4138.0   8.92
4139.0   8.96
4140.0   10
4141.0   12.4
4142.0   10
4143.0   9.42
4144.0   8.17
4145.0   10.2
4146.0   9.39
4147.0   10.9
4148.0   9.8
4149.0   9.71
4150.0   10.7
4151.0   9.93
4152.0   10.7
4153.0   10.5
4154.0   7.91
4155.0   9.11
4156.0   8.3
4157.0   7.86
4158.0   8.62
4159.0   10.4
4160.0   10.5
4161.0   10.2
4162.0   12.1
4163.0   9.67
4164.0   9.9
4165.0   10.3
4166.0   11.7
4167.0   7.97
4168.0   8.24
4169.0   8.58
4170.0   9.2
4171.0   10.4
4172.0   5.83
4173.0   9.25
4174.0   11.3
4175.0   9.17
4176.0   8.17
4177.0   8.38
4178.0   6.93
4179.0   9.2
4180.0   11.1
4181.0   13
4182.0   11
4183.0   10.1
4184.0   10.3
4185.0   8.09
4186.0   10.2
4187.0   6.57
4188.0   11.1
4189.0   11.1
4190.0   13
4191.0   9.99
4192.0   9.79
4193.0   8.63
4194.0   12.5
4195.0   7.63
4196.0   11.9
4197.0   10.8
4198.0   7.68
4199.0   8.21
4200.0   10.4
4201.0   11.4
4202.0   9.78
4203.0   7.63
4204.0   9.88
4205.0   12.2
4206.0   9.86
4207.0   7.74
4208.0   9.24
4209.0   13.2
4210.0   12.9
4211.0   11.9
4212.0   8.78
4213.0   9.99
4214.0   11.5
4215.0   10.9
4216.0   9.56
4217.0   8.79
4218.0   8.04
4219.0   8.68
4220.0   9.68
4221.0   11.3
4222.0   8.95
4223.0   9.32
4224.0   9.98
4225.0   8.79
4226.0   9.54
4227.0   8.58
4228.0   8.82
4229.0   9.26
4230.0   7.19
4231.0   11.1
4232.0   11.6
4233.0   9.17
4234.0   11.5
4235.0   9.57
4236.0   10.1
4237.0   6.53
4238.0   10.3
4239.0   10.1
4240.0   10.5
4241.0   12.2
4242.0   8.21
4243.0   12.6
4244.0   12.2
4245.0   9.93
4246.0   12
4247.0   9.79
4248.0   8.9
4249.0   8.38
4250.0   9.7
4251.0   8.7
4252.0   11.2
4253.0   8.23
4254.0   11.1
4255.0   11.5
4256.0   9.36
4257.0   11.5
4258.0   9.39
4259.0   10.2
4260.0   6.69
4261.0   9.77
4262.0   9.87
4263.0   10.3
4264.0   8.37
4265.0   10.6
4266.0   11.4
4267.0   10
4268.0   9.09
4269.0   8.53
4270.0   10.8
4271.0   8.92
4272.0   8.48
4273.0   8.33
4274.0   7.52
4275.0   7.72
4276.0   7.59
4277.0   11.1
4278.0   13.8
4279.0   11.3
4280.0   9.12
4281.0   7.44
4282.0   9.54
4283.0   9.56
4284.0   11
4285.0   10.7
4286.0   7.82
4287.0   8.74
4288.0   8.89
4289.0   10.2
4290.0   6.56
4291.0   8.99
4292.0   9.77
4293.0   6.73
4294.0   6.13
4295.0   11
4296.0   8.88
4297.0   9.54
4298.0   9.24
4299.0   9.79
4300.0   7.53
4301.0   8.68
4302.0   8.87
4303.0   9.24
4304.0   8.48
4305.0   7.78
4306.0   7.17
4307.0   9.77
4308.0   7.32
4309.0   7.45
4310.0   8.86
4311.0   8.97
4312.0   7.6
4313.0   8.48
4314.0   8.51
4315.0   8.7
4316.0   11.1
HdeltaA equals 6.2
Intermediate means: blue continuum 9.61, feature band 7.99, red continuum 9.45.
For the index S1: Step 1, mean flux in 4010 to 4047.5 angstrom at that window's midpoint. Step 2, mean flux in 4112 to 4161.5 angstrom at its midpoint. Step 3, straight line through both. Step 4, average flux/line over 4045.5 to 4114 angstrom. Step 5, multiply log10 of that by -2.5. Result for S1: 0.09 mag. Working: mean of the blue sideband 9.66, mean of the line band 8.75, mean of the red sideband 9.28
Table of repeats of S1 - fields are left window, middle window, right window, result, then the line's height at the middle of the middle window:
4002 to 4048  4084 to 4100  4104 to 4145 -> 0.141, 9.24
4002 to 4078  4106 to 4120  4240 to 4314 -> 0.075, 9.61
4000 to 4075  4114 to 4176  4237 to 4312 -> 0.028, 9.59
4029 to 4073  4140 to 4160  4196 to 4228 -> 0.004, 9.75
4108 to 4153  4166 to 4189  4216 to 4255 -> 0.014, 9.49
